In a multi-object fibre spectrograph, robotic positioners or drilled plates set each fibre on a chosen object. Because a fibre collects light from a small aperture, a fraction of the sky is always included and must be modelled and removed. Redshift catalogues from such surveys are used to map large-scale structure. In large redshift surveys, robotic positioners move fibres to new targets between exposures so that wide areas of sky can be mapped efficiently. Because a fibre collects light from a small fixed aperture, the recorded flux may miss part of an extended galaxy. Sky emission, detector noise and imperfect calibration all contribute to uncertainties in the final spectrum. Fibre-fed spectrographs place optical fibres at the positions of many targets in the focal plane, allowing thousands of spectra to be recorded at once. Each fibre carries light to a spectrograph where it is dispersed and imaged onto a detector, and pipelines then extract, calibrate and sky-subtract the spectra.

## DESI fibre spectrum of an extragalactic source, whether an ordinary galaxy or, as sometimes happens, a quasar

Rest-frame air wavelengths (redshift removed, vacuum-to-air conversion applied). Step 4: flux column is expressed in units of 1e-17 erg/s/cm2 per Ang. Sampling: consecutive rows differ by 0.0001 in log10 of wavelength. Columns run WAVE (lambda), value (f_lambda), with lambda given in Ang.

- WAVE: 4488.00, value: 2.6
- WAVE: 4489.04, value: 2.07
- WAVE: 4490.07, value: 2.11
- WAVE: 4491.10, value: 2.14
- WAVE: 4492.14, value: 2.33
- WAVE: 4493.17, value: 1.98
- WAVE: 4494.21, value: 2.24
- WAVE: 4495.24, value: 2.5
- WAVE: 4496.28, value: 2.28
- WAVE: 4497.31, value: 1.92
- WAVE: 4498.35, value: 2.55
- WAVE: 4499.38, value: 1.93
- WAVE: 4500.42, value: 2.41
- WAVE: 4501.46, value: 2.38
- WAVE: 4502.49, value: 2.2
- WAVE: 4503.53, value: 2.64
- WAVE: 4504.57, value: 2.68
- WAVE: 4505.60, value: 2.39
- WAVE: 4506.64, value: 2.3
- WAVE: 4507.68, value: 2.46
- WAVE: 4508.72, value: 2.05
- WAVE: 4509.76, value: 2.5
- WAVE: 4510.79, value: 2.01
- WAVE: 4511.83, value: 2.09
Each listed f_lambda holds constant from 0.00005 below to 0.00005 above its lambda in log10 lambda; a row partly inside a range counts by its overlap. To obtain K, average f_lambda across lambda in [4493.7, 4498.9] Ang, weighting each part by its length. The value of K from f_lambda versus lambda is 2.3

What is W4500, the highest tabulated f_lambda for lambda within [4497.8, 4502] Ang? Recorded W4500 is 2.55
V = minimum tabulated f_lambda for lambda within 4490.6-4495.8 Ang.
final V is 1.98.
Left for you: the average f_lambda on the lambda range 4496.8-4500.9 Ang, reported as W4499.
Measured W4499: 2.2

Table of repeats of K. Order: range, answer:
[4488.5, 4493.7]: 2.13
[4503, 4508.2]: 2.49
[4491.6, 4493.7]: 2.15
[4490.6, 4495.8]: 2.24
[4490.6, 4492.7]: 2.23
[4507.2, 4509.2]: 2.25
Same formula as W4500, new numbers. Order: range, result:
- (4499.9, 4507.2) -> 2.68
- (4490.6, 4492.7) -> 2.33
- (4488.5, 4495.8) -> 2.5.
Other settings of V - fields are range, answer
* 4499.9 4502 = 2.38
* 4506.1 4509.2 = 2.05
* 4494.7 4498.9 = 1.92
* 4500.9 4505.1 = 2.2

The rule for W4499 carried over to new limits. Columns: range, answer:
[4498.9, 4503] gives 2.23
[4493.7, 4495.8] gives 2.37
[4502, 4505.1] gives 2.51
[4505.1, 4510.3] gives 2.34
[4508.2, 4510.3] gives 2.28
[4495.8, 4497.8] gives 2.1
